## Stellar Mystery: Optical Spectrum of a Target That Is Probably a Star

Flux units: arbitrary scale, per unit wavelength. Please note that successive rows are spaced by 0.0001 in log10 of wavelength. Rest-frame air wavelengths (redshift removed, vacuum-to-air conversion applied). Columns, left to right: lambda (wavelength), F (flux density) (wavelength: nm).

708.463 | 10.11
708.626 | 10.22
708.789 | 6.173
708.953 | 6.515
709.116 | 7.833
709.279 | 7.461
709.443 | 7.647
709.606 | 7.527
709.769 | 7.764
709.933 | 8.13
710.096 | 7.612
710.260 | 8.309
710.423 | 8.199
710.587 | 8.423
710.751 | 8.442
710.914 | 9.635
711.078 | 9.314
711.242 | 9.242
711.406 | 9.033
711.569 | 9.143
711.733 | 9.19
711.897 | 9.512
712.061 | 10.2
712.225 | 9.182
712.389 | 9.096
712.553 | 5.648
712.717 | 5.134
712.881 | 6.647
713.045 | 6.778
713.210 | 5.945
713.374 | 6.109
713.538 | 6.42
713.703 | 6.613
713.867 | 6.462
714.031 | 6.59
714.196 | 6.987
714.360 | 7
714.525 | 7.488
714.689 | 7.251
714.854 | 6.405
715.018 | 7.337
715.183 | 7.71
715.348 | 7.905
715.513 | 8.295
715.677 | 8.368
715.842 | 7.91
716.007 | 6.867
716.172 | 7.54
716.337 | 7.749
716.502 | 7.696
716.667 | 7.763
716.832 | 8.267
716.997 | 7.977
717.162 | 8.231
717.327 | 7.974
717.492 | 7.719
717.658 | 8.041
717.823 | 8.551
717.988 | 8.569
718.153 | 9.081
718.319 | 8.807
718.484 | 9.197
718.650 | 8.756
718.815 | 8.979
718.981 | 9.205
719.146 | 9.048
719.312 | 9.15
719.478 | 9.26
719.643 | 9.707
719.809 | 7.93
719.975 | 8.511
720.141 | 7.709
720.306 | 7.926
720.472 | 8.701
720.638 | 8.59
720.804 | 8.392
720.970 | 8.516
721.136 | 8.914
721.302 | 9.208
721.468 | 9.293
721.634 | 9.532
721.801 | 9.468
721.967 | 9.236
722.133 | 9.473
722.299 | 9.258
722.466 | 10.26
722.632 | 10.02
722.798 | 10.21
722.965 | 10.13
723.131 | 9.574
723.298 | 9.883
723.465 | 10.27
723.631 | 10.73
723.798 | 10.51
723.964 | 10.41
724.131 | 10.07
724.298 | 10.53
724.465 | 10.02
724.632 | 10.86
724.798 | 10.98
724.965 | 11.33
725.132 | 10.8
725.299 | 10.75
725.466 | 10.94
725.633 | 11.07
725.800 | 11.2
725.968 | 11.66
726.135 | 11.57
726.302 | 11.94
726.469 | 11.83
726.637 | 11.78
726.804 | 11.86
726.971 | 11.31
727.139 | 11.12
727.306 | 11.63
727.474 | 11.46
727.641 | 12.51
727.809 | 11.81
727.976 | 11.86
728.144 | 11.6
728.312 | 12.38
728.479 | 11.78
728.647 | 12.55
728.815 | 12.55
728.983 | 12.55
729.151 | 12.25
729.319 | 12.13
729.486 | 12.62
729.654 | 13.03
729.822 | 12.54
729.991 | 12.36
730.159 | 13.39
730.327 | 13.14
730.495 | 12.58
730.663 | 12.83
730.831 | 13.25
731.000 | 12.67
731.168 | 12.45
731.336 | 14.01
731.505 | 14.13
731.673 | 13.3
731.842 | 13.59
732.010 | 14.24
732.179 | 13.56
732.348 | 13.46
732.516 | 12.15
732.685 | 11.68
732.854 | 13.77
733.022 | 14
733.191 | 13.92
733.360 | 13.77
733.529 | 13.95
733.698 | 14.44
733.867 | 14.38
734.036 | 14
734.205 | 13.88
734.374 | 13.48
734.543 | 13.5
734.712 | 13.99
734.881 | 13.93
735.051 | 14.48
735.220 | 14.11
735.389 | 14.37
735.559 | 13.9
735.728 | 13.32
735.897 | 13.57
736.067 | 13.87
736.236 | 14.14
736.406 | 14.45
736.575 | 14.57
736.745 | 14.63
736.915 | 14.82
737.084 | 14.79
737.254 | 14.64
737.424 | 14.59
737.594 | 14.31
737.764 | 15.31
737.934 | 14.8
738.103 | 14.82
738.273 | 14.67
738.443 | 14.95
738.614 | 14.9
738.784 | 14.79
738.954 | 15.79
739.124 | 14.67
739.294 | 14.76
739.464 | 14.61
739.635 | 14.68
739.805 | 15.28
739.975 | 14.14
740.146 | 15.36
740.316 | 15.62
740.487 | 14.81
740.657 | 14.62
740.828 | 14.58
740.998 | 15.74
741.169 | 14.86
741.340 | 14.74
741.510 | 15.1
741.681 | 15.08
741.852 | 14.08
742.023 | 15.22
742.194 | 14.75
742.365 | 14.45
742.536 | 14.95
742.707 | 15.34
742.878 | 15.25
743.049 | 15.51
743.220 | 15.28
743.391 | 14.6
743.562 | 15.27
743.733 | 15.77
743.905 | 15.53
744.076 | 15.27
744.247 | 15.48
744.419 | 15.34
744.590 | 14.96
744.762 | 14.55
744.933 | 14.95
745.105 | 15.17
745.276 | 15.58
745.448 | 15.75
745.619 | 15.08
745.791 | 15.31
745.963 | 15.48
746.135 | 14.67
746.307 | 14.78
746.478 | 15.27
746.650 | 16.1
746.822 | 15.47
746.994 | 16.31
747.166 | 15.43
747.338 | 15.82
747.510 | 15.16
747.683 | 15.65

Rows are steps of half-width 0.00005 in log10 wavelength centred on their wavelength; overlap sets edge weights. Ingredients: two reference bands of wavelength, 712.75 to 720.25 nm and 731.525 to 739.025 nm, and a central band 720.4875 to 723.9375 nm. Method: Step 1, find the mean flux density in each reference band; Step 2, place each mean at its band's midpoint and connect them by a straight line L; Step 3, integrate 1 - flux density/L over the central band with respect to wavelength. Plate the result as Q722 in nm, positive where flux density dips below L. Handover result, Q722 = 0.06 nm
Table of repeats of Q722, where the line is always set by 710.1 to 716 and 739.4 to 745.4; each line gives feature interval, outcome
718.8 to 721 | 0.18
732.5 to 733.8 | -0.08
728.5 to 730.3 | -0.12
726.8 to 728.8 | -0.07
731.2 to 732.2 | -0.11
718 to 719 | 0.02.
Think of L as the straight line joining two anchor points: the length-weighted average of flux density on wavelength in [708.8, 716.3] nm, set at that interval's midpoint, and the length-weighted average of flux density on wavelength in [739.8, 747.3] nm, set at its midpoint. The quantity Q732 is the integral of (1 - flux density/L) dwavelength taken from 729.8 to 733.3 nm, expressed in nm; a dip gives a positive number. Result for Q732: -0.27 nm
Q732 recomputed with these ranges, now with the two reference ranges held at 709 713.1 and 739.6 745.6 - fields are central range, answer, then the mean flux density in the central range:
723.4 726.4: 0.09 nm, 10.9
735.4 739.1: -0.17 nm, 14.6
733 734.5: -0.09 nm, 14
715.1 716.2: 0.17 nm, 7.81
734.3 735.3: -0.04 nm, 13.9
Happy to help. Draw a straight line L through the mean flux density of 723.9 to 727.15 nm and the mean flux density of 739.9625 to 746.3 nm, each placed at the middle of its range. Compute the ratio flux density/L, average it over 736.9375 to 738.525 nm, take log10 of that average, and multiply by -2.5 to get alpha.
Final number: -0.07 mag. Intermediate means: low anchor 11.1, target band 14.8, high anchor 15.1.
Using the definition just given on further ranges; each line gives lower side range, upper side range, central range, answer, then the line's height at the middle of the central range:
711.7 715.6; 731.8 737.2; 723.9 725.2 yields 0.01 mag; 10.8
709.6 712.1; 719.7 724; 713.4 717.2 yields 0.21 mag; 8.98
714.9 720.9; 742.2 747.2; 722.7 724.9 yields -0.05 mag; 9.84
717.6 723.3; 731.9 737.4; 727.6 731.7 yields -0.04 mag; 12.2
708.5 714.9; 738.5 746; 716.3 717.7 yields 0.14 mag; 9.02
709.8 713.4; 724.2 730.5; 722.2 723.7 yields 0.08 mag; 10.8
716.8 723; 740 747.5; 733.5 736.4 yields -0.09 mag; 12.9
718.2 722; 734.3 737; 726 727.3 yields -0.06 mag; 11.1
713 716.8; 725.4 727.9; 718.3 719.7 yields -0.05 mag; 8.73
